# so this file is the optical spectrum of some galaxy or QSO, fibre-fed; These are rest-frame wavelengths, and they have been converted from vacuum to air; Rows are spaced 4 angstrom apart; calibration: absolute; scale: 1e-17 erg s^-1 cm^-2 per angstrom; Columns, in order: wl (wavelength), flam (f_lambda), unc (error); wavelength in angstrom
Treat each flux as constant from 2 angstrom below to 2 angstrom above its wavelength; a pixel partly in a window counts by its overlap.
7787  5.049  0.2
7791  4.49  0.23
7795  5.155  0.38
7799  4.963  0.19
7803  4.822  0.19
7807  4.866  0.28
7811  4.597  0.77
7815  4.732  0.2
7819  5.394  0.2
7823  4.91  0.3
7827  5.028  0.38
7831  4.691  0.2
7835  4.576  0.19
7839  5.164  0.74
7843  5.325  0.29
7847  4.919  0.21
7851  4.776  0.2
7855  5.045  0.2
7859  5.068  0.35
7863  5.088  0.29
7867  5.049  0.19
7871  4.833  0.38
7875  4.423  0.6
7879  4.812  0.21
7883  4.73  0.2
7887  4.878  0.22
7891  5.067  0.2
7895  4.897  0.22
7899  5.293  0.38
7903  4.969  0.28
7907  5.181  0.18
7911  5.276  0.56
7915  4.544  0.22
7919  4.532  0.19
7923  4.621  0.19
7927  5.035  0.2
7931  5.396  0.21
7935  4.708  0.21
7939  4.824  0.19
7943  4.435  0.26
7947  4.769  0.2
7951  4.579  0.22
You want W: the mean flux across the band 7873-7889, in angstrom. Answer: 4.71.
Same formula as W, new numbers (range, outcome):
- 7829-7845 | 4.94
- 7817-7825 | 5.15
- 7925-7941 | 4.99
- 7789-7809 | 4.86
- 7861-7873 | 4.99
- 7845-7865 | 4.98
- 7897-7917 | 5.05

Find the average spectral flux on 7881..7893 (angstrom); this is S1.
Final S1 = 4.89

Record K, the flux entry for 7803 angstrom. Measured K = 4.822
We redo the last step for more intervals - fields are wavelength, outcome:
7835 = 4.576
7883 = 4.73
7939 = 4.824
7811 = 4.597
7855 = 5.045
